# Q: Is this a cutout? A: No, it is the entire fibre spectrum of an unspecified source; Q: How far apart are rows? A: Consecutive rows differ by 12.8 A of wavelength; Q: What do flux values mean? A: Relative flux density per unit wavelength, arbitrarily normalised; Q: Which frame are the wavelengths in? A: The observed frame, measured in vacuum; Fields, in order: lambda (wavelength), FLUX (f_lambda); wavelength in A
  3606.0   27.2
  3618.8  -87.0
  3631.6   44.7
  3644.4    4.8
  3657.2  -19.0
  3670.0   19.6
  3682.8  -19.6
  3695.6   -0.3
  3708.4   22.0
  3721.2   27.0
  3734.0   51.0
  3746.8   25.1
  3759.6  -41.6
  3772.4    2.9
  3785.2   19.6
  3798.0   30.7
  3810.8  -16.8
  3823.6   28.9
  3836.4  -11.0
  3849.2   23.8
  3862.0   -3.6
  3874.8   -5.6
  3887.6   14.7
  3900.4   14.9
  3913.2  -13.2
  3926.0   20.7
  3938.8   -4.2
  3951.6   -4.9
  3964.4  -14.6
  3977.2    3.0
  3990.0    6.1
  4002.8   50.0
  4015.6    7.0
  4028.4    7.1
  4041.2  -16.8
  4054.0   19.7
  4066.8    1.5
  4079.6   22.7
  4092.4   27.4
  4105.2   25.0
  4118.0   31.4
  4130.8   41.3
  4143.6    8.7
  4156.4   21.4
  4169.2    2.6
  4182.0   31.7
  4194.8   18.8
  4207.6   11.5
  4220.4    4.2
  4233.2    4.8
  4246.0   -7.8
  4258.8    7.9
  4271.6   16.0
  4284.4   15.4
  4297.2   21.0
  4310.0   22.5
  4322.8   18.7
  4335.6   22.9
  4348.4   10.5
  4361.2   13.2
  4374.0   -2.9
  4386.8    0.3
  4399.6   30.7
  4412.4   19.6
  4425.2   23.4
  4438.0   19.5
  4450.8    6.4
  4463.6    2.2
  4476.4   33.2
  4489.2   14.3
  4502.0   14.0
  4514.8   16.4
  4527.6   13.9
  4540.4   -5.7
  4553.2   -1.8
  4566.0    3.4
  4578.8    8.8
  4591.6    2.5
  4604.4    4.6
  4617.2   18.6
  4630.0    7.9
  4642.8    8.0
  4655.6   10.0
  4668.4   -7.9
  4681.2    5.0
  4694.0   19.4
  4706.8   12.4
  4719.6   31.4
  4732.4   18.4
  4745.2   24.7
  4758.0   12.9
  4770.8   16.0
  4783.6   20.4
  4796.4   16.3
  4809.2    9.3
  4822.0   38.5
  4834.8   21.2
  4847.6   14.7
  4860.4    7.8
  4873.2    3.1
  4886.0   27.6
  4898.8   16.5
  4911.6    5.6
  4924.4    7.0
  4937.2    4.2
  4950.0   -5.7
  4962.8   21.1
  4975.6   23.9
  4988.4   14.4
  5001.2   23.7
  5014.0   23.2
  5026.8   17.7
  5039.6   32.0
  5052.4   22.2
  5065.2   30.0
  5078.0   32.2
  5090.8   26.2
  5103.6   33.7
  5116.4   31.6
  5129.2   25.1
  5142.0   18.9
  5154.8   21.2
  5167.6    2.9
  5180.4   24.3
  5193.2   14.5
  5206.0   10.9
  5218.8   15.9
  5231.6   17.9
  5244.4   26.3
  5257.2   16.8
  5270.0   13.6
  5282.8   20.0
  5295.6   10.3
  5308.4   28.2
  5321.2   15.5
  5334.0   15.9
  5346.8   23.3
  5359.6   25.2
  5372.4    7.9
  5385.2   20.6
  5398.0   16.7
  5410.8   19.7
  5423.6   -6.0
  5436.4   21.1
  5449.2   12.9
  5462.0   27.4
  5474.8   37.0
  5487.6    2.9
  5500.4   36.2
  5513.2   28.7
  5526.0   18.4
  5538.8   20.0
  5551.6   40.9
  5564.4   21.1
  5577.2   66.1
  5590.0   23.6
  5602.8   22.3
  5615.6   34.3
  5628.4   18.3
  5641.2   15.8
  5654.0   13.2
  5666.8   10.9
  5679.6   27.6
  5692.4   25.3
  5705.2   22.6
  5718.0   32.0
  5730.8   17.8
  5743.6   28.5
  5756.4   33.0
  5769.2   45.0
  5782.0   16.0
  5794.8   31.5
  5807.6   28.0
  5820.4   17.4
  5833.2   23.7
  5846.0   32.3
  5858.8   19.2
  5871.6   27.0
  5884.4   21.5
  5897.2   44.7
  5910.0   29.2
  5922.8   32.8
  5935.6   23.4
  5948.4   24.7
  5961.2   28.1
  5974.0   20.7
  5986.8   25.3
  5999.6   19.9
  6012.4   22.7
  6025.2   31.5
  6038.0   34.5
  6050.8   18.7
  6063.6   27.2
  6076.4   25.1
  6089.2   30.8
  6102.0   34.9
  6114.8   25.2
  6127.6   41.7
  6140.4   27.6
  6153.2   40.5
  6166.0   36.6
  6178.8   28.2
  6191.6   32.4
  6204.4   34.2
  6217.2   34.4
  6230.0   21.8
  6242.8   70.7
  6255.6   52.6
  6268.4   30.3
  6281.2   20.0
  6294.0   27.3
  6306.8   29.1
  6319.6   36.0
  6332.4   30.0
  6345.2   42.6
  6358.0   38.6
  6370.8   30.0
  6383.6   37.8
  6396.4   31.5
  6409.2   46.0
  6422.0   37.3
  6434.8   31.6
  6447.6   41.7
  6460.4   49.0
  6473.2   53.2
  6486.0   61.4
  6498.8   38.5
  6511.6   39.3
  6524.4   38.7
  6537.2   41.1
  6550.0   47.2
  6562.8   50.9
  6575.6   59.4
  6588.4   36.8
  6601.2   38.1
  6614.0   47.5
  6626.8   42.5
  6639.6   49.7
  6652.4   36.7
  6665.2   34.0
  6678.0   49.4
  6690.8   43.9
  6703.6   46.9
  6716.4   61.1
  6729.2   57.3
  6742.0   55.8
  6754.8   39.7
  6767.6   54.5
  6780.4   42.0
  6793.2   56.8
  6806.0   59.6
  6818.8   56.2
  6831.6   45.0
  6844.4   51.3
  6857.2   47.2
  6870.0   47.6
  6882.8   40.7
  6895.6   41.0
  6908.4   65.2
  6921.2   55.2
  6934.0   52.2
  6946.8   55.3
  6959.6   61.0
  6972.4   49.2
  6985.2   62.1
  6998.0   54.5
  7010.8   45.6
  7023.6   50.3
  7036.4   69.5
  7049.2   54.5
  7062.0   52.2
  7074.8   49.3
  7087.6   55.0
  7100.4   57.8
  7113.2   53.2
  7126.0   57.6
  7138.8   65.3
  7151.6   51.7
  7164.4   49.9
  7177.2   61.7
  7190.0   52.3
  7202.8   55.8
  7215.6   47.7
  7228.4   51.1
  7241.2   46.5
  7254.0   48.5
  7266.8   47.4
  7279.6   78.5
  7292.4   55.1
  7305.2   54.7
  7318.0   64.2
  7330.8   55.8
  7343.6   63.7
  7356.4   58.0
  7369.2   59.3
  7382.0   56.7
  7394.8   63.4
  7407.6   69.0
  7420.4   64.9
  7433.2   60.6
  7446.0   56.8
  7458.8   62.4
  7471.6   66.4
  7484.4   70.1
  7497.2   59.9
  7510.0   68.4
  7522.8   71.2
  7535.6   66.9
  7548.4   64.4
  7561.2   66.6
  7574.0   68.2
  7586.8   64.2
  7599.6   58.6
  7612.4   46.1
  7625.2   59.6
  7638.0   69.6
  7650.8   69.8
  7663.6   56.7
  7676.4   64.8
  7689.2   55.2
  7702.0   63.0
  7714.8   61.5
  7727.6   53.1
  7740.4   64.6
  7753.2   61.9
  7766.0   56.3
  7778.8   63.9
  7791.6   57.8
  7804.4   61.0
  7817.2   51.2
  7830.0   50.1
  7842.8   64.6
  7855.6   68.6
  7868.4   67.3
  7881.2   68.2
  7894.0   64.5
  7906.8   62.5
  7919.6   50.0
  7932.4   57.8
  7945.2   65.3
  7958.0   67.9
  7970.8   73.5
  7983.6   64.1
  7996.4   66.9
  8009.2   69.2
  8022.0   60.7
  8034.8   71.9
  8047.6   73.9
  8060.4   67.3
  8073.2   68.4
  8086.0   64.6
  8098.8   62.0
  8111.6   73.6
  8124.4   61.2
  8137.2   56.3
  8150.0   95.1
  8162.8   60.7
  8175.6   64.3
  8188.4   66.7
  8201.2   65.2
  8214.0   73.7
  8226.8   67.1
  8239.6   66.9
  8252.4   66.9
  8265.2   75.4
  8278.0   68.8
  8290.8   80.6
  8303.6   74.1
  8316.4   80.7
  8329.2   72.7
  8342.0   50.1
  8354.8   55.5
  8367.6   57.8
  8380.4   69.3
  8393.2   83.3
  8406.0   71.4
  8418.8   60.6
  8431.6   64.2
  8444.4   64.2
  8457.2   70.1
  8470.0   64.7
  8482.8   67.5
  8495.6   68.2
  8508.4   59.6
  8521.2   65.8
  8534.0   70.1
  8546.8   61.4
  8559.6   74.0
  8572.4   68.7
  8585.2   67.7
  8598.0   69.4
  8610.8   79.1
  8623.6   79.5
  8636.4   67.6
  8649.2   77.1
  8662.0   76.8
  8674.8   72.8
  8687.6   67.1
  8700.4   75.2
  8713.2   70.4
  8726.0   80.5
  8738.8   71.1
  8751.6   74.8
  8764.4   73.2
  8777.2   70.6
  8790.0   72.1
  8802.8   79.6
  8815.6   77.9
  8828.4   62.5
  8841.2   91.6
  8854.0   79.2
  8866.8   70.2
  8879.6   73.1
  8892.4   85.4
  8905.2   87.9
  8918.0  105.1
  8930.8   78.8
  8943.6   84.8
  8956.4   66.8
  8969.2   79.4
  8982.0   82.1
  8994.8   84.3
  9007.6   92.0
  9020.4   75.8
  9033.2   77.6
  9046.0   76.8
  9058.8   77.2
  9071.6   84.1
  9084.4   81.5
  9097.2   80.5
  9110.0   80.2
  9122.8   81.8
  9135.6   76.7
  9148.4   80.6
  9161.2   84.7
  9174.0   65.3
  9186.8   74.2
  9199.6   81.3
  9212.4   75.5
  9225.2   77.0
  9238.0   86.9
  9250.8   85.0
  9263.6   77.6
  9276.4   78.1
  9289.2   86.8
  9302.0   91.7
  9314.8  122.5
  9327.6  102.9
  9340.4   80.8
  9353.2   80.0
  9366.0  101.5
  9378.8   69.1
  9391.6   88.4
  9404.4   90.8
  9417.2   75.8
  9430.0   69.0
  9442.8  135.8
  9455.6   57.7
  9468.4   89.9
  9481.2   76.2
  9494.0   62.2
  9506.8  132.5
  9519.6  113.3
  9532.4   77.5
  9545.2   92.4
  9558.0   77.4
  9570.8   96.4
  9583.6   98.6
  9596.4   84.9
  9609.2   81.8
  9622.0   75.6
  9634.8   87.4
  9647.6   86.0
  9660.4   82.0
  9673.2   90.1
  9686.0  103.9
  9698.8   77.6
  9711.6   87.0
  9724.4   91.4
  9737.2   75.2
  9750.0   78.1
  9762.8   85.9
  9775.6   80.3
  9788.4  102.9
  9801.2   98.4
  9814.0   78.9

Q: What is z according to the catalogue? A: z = 0.676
